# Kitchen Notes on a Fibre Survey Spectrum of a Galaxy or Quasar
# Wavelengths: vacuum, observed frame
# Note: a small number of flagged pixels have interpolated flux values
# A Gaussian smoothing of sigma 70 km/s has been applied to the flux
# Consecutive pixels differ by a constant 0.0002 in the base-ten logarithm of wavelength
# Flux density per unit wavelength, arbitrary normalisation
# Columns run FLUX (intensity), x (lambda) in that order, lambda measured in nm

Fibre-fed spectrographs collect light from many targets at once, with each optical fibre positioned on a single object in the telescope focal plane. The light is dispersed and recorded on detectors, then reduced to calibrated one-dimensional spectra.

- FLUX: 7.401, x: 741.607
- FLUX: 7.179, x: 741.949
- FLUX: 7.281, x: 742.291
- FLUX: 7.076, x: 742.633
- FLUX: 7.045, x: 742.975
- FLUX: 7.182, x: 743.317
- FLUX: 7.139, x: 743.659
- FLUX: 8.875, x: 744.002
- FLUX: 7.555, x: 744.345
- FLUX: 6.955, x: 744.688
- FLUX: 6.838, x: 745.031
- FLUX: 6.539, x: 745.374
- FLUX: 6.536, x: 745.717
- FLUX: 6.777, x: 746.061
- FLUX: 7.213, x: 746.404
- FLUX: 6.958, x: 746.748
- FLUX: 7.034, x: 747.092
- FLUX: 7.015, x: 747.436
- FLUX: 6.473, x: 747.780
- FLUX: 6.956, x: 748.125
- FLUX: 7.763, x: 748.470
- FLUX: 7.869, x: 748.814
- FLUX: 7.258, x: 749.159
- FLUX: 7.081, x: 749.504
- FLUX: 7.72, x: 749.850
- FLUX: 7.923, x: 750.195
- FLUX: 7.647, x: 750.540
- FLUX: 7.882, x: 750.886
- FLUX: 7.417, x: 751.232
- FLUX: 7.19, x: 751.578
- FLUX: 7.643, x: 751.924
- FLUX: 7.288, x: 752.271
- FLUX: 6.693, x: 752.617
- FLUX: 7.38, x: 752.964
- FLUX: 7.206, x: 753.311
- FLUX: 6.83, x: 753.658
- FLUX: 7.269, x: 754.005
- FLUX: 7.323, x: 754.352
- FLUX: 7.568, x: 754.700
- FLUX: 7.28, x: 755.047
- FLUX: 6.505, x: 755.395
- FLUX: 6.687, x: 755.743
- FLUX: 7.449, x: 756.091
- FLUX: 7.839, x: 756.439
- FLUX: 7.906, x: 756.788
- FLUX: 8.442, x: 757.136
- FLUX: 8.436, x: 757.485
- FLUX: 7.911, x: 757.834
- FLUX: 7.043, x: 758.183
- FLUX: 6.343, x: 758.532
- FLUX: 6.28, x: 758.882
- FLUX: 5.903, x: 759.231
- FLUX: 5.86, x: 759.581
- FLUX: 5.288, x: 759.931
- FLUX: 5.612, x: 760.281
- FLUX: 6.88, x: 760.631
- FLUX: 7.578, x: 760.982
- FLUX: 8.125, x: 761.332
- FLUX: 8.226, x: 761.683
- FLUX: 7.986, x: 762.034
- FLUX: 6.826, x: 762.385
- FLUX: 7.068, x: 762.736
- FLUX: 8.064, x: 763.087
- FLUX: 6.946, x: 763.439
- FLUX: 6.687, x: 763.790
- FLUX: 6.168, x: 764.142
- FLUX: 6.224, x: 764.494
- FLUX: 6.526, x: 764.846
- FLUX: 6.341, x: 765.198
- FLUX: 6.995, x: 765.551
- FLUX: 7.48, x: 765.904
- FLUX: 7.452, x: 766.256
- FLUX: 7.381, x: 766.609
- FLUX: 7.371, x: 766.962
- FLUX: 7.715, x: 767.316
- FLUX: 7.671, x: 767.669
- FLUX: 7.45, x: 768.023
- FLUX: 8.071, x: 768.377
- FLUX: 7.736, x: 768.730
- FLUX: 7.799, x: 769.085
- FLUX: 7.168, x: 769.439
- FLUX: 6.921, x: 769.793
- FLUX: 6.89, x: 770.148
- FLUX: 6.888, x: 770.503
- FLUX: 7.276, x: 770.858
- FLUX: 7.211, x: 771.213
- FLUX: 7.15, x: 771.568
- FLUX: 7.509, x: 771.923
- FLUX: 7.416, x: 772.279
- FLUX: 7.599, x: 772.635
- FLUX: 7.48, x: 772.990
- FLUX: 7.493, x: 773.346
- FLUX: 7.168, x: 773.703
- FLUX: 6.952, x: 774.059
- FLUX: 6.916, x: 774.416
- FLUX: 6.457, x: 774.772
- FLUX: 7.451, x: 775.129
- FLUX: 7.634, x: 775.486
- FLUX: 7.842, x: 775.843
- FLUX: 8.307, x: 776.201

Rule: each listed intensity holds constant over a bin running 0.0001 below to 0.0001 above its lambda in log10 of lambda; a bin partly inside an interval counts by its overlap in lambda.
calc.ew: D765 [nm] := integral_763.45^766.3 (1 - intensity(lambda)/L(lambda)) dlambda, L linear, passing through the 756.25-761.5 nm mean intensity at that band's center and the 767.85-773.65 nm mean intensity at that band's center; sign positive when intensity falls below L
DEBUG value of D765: 0.194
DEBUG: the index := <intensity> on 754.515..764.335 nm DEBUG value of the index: 7.1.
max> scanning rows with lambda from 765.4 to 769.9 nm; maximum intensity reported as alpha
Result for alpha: 8.071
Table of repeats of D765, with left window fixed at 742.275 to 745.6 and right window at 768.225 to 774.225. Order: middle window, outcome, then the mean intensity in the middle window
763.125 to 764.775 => 0.152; 6.64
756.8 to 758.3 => -0.145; 7.99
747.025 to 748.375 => 0.064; 6.91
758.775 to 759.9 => 0.214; 5.91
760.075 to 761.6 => 0.044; 7.08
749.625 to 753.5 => -0.097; 7.44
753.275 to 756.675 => 0.032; 7.21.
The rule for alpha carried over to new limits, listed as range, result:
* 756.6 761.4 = 8.442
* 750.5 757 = 7.906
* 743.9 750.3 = 8.875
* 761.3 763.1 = 8.226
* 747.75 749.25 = 7.869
